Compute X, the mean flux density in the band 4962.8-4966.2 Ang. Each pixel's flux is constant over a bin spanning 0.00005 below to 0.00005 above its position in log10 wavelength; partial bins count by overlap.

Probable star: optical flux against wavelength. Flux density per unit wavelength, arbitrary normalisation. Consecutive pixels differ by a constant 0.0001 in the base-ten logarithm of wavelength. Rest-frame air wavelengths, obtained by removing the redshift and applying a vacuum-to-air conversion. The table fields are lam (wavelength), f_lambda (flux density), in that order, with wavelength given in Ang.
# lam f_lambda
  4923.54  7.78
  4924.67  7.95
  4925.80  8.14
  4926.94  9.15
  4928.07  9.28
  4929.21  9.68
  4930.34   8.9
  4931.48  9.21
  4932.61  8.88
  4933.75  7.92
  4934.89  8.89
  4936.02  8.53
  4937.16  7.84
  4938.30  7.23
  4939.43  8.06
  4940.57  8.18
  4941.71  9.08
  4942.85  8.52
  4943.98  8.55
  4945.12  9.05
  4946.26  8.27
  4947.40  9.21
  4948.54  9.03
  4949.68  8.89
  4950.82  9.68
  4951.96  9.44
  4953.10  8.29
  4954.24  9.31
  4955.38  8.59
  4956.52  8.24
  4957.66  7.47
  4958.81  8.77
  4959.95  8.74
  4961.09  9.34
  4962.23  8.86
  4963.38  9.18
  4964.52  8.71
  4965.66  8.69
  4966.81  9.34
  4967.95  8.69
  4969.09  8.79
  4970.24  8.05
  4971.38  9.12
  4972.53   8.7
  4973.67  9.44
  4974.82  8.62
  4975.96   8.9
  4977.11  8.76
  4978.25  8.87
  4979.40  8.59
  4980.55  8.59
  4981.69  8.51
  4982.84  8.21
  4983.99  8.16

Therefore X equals 8.86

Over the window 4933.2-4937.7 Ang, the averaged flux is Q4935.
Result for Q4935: 8.3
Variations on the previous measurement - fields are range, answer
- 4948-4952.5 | 9.26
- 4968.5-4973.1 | 8.67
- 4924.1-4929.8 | 8.85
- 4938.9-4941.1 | 8.11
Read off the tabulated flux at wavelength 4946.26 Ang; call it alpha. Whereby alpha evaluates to 8.27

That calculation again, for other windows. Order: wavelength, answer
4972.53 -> 8.7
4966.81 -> 9.34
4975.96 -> 8.9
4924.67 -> 7.95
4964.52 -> 8.71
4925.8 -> 8.14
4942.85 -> 8.52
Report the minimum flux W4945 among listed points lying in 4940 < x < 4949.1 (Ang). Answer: 8.18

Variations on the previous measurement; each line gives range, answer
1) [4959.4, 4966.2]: 8.69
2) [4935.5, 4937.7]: 7.84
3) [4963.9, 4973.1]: 8.05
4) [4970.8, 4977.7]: 8.62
